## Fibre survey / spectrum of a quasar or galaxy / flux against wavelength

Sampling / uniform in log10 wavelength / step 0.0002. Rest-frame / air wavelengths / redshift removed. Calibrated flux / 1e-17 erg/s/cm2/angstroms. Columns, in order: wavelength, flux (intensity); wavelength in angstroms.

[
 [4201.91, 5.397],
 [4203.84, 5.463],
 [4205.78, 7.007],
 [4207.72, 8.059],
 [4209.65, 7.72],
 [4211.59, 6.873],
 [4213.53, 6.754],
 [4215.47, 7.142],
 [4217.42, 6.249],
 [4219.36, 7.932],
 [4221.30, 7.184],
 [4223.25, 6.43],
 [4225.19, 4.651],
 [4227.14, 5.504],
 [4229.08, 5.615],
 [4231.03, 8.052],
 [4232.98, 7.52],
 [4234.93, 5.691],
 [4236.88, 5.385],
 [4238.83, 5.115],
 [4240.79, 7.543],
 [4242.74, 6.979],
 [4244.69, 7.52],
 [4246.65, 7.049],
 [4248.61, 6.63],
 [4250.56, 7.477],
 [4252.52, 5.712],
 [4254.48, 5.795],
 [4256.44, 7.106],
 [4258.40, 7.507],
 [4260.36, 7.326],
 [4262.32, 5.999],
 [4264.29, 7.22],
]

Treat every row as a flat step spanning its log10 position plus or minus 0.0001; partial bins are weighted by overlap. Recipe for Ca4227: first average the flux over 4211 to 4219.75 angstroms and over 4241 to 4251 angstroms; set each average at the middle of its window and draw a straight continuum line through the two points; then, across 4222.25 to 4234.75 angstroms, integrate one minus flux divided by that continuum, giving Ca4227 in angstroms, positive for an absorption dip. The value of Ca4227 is 1.4 angstroms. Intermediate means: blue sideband 6.93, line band 6.26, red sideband 7.15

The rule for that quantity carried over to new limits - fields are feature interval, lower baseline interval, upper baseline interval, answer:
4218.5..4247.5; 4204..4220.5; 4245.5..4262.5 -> 1.7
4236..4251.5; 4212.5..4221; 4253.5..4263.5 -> 0.3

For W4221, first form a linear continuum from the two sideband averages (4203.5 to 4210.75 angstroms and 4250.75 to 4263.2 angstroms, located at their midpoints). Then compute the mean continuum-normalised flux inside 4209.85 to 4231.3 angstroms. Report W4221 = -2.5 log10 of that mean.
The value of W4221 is 0.076 mag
